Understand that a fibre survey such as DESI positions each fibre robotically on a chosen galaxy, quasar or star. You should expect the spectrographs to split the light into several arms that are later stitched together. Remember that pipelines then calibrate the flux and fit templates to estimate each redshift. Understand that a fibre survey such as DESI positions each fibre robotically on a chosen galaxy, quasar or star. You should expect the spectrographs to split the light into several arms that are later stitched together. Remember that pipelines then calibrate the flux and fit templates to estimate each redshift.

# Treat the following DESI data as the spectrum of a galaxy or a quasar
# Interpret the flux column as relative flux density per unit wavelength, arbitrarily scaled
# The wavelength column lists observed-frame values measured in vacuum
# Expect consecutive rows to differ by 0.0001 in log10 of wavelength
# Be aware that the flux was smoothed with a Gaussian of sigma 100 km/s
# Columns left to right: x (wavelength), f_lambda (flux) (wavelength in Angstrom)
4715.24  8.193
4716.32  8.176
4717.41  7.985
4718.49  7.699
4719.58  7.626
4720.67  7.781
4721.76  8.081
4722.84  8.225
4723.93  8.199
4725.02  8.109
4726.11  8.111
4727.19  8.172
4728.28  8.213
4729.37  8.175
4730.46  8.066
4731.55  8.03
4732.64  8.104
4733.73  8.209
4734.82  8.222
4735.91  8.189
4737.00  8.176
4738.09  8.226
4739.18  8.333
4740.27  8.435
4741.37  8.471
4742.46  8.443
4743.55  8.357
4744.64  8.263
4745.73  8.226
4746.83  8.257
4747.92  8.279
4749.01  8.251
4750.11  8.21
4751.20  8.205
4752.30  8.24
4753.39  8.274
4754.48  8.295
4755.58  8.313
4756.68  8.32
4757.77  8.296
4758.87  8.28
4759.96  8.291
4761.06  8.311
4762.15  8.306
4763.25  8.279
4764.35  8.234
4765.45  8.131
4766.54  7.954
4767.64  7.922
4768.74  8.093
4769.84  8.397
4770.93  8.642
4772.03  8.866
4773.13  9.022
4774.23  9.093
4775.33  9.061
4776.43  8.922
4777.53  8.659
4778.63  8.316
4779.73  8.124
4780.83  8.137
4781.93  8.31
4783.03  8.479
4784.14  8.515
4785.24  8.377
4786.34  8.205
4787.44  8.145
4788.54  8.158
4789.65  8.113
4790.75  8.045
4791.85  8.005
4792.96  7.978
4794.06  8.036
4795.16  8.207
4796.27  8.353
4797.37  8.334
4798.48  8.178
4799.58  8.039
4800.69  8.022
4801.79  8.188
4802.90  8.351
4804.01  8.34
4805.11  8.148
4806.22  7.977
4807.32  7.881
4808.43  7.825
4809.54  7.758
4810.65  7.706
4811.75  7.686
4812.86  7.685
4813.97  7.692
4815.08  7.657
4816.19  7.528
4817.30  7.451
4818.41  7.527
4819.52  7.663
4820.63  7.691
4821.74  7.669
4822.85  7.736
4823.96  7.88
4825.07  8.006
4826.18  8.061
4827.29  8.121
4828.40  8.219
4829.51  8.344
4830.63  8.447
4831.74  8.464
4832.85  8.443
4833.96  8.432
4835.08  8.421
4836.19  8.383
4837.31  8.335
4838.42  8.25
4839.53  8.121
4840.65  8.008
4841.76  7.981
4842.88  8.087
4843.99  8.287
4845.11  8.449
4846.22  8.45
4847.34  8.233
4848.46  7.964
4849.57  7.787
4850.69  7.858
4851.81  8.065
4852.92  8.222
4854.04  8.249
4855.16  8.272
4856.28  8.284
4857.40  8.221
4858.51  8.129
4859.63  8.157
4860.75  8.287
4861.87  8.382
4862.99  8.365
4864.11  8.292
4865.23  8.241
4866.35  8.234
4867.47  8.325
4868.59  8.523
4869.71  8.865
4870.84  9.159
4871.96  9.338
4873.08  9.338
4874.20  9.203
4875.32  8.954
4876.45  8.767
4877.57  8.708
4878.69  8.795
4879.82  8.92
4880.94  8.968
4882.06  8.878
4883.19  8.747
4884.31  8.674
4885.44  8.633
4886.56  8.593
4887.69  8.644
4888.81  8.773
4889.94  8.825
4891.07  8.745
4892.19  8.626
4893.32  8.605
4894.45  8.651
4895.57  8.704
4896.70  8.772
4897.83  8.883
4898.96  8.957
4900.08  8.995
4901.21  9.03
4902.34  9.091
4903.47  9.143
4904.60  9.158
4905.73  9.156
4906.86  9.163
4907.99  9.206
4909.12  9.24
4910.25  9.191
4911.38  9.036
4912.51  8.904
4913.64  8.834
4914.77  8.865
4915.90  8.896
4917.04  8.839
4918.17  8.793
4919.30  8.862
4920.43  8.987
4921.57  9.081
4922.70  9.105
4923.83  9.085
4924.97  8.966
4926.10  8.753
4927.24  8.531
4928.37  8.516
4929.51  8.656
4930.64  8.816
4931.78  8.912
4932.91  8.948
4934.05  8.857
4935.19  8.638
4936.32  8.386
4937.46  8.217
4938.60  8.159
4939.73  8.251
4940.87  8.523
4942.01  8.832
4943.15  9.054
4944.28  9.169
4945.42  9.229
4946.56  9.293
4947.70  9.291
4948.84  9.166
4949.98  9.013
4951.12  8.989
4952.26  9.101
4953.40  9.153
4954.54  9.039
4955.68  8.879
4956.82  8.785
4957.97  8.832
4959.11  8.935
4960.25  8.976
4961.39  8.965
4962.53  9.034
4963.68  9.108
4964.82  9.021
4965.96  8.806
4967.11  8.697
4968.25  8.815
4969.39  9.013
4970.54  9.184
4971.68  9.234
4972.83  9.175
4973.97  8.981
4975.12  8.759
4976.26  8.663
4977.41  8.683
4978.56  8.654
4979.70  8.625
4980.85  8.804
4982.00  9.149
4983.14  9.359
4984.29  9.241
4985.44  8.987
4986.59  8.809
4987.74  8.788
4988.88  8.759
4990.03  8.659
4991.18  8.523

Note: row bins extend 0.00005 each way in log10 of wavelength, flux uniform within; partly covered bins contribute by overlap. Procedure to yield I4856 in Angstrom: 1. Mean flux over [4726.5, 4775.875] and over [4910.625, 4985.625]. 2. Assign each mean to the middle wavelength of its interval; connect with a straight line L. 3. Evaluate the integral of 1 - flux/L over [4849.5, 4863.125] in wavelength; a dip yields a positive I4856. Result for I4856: 0.7 Angstrom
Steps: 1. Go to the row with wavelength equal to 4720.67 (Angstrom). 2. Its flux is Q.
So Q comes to 7.781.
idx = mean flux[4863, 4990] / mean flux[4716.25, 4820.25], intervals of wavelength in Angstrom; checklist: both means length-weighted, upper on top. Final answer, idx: 1.09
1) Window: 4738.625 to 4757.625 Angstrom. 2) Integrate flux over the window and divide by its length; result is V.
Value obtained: 8.3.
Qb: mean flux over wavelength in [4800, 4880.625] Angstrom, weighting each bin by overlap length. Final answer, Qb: 8.22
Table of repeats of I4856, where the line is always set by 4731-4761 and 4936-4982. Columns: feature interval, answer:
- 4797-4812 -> 0.7 Angstrom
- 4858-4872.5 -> 0.2 Angstrom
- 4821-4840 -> 0.7 Angstrom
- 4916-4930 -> -0.1 Angstrom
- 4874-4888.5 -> -0.2 Angstrom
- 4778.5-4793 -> 0.3 Angstrom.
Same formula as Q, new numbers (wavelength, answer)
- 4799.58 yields 8.039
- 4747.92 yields 8.279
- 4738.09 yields 8.226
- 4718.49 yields 7.699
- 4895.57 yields 8.704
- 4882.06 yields 8.878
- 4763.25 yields 8.279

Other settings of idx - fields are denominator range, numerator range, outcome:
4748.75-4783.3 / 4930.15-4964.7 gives 1.06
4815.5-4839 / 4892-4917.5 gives 1.11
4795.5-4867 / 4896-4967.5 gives 1.10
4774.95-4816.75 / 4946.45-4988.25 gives 1.10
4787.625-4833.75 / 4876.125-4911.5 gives 1.11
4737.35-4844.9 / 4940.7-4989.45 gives 1.10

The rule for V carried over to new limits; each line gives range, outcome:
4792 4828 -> 7.92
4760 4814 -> 8.23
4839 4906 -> 8.58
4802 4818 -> 7.84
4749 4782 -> 8.38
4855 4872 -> 8.42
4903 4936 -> 8.93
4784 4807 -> 8.17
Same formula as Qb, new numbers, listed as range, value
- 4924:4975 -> 8.88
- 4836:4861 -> 8.17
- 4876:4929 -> 8.88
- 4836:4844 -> 8.17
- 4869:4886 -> 8.92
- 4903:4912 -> 9.16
